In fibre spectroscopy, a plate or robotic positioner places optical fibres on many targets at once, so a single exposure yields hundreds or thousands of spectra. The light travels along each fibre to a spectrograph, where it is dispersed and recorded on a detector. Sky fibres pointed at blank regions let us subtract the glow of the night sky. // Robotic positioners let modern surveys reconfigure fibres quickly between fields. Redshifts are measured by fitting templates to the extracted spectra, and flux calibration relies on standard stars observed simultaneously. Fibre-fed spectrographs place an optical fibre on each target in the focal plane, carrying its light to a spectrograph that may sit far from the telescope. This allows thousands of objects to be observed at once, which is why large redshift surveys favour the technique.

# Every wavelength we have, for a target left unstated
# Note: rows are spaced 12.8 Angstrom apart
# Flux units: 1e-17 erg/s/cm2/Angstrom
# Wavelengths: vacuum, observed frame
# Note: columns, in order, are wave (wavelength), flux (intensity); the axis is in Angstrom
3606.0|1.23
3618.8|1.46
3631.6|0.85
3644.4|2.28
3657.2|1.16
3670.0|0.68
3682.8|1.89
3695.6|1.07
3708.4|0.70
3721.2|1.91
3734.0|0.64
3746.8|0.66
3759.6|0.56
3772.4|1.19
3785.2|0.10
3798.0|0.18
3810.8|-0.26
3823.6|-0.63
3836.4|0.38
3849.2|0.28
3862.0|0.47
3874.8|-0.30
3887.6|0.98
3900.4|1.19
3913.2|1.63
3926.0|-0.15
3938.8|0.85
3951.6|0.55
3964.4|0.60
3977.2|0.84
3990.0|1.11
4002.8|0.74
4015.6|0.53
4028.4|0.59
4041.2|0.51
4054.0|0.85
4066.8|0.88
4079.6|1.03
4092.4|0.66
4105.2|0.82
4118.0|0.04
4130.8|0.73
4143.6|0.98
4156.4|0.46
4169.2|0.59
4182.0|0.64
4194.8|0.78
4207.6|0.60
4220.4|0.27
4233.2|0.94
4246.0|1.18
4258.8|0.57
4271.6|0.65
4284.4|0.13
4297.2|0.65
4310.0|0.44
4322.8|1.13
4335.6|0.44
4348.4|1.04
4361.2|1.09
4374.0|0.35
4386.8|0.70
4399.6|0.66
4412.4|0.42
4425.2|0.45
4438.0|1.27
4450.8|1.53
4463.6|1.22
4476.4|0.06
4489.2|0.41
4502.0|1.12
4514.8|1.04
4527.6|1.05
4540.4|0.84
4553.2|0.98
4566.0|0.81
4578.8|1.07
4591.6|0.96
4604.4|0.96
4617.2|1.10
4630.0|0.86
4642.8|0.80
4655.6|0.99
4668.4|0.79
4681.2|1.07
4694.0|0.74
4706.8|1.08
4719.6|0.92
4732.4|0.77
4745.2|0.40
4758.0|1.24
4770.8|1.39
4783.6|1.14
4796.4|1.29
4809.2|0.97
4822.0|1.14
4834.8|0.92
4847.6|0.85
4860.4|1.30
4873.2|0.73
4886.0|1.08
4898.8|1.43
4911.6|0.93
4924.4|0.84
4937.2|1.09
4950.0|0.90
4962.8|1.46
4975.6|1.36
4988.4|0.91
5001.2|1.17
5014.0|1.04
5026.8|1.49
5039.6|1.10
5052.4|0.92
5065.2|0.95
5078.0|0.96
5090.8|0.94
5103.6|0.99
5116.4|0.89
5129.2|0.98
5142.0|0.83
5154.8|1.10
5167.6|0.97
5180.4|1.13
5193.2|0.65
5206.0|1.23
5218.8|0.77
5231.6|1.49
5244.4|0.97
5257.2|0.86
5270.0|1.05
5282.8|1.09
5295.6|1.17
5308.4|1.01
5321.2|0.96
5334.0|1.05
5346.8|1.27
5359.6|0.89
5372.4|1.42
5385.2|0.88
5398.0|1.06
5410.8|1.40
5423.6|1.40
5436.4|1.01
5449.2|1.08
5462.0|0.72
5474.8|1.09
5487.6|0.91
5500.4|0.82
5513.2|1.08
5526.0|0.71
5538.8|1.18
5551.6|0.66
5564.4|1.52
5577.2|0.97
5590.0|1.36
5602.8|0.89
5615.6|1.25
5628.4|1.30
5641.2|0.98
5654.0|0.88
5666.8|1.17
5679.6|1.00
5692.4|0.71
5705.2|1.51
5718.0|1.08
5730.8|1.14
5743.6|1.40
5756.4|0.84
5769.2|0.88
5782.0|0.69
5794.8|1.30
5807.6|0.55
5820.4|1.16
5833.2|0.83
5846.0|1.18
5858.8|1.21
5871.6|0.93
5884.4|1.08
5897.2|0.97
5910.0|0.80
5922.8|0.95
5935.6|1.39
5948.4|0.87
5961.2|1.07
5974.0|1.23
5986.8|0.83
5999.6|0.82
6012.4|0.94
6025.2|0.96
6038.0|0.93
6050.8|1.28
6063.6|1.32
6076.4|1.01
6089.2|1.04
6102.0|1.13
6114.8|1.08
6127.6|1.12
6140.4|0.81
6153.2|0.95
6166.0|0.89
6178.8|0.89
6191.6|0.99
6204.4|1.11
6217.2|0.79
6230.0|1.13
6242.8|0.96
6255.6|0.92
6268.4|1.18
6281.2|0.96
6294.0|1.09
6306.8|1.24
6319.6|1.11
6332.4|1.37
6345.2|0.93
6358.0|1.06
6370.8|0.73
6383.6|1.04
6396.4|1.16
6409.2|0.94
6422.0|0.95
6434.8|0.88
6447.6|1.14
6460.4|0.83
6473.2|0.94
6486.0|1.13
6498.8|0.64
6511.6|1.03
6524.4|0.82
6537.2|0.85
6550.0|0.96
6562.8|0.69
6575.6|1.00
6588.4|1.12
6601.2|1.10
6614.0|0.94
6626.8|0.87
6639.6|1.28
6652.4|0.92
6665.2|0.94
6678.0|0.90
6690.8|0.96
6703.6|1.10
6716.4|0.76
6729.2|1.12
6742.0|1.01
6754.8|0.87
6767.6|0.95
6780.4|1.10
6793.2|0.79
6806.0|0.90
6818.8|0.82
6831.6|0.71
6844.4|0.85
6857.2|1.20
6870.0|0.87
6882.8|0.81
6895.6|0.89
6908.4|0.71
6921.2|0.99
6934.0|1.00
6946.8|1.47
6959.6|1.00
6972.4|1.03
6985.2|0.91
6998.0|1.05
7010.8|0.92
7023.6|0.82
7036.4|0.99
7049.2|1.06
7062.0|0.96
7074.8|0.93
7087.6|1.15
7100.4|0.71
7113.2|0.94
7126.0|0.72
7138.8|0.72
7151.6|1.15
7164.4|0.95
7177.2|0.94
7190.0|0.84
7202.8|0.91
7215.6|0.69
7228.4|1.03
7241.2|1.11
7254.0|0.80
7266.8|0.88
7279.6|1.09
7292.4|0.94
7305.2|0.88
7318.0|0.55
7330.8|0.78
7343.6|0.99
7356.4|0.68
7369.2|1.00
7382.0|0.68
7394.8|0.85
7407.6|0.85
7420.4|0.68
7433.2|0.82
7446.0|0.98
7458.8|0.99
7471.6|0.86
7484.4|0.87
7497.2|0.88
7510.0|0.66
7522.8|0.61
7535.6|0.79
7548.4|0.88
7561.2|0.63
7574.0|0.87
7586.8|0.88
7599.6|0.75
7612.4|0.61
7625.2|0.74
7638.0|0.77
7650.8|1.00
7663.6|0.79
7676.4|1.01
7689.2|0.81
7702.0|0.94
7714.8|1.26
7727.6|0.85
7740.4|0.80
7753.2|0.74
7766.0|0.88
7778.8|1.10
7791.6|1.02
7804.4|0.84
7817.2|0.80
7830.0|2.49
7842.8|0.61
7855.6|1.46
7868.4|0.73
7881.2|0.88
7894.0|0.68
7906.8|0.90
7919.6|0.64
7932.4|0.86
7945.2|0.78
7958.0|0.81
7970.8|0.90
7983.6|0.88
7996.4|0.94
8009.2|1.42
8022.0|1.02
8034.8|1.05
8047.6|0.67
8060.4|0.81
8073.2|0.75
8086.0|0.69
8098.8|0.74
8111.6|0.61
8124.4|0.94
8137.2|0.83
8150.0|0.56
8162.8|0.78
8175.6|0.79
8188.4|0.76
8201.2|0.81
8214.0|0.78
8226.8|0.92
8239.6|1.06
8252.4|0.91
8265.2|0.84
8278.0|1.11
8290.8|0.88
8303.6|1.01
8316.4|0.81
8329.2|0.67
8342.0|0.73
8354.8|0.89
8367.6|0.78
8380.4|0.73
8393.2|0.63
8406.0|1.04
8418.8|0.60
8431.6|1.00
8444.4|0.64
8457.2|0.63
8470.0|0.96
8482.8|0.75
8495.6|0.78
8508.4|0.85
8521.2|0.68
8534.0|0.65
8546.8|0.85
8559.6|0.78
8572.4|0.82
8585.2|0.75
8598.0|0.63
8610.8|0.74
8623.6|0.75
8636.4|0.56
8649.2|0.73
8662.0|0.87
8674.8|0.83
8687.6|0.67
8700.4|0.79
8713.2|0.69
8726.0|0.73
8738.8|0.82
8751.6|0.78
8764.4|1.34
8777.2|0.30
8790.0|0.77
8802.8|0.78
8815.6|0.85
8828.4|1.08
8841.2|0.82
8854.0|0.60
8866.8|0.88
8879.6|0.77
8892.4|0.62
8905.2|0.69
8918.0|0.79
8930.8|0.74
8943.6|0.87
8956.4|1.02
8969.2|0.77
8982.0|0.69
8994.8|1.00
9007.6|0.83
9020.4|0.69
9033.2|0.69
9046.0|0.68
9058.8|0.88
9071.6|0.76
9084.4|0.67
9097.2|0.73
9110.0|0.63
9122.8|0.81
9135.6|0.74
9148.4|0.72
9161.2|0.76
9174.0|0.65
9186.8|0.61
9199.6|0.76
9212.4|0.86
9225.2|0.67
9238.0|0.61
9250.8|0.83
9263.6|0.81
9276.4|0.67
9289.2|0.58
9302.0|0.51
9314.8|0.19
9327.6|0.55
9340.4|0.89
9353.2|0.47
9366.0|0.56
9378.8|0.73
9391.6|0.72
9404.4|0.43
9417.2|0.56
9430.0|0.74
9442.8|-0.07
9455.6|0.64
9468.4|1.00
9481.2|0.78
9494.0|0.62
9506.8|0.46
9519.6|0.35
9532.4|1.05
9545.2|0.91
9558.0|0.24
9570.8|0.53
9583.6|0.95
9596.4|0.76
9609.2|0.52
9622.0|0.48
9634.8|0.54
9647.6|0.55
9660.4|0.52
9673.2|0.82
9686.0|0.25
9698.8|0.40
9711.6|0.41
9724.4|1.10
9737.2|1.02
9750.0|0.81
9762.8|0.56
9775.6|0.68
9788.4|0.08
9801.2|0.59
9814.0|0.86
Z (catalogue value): 0.19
